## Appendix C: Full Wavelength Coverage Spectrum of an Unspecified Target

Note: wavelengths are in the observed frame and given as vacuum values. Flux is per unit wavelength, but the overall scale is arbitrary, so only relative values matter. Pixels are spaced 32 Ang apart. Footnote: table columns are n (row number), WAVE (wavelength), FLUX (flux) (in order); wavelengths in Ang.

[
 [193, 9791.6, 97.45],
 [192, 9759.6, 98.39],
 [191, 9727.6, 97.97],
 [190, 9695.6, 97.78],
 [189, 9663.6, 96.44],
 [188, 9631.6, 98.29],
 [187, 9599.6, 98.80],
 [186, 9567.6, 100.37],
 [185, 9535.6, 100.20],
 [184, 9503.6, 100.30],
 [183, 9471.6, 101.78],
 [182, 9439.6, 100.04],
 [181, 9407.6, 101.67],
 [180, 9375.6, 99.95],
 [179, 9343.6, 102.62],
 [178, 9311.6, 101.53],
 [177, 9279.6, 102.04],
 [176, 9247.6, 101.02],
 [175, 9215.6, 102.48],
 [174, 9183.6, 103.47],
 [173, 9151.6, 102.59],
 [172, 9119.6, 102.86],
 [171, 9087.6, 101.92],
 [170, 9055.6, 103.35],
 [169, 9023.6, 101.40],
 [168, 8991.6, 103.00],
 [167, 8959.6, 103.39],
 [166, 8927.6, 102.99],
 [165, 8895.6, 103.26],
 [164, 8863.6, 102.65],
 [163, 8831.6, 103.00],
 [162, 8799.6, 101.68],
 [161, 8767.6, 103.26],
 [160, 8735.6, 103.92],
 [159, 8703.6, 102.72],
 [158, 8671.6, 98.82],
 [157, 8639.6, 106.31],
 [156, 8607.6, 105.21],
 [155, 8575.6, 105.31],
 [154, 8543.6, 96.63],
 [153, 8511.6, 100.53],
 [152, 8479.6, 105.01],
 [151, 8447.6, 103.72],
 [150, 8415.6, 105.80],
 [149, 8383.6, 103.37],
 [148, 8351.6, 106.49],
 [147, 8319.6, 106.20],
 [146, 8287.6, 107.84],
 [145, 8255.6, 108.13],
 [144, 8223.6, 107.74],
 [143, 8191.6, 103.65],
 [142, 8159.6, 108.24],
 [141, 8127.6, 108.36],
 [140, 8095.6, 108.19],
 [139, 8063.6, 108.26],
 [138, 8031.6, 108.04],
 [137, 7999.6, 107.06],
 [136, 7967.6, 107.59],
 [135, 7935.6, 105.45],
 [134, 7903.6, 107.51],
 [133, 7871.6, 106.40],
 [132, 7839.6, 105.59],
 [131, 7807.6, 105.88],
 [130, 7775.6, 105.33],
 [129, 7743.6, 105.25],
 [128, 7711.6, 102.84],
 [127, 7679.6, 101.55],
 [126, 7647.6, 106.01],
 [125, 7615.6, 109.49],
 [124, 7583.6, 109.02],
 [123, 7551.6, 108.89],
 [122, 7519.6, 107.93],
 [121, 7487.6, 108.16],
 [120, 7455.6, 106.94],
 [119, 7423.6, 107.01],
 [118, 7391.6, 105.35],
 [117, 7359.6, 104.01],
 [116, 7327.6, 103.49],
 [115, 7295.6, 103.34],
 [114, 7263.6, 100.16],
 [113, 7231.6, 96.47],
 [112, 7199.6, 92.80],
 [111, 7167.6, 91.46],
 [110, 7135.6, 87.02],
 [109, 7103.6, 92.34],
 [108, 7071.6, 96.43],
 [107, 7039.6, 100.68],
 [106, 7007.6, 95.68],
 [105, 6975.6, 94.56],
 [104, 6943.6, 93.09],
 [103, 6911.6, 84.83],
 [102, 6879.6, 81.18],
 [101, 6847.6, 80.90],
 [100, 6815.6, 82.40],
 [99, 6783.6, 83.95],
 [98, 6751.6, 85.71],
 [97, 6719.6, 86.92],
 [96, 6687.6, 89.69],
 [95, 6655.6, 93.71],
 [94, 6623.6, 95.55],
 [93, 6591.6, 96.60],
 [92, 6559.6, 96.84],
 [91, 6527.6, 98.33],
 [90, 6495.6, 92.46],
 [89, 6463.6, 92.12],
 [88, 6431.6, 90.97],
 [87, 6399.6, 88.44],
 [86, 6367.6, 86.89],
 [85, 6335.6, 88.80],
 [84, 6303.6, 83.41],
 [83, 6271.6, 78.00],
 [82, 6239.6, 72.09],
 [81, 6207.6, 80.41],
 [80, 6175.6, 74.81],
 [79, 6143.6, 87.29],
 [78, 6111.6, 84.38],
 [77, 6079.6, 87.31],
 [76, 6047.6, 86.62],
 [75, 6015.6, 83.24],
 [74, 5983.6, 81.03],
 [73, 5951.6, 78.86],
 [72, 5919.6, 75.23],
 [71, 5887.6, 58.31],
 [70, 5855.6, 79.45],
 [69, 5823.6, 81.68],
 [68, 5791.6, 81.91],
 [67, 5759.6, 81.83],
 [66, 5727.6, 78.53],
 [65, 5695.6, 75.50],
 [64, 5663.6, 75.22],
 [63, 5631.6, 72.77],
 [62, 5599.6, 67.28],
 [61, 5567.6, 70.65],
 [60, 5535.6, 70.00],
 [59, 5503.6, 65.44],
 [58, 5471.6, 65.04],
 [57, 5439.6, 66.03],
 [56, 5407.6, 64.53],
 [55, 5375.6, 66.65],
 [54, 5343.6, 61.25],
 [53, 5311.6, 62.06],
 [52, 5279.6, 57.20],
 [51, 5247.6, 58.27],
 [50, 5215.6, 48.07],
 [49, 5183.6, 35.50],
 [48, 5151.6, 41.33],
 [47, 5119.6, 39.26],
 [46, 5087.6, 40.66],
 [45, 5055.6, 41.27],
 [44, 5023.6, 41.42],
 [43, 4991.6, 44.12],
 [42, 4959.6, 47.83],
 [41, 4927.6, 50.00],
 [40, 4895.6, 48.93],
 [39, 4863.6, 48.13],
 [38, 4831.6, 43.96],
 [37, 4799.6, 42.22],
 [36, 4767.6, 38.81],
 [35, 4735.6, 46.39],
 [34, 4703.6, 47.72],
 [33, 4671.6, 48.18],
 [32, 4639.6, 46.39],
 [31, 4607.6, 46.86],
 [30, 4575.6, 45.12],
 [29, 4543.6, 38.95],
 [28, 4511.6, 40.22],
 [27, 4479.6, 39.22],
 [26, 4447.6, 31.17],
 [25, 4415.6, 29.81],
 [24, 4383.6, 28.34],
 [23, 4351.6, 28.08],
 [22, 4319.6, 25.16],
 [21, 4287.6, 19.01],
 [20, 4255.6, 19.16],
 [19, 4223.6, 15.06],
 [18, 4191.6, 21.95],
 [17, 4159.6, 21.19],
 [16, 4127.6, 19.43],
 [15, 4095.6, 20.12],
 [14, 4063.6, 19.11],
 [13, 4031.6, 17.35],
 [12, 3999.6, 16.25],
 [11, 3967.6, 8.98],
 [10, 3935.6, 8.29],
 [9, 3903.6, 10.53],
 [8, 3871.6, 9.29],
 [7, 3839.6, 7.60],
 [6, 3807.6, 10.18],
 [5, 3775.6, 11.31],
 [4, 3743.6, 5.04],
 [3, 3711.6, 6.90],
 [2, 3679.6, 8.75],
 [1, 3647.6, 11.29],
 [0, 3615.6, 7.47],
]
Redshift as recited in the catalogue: 0.00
